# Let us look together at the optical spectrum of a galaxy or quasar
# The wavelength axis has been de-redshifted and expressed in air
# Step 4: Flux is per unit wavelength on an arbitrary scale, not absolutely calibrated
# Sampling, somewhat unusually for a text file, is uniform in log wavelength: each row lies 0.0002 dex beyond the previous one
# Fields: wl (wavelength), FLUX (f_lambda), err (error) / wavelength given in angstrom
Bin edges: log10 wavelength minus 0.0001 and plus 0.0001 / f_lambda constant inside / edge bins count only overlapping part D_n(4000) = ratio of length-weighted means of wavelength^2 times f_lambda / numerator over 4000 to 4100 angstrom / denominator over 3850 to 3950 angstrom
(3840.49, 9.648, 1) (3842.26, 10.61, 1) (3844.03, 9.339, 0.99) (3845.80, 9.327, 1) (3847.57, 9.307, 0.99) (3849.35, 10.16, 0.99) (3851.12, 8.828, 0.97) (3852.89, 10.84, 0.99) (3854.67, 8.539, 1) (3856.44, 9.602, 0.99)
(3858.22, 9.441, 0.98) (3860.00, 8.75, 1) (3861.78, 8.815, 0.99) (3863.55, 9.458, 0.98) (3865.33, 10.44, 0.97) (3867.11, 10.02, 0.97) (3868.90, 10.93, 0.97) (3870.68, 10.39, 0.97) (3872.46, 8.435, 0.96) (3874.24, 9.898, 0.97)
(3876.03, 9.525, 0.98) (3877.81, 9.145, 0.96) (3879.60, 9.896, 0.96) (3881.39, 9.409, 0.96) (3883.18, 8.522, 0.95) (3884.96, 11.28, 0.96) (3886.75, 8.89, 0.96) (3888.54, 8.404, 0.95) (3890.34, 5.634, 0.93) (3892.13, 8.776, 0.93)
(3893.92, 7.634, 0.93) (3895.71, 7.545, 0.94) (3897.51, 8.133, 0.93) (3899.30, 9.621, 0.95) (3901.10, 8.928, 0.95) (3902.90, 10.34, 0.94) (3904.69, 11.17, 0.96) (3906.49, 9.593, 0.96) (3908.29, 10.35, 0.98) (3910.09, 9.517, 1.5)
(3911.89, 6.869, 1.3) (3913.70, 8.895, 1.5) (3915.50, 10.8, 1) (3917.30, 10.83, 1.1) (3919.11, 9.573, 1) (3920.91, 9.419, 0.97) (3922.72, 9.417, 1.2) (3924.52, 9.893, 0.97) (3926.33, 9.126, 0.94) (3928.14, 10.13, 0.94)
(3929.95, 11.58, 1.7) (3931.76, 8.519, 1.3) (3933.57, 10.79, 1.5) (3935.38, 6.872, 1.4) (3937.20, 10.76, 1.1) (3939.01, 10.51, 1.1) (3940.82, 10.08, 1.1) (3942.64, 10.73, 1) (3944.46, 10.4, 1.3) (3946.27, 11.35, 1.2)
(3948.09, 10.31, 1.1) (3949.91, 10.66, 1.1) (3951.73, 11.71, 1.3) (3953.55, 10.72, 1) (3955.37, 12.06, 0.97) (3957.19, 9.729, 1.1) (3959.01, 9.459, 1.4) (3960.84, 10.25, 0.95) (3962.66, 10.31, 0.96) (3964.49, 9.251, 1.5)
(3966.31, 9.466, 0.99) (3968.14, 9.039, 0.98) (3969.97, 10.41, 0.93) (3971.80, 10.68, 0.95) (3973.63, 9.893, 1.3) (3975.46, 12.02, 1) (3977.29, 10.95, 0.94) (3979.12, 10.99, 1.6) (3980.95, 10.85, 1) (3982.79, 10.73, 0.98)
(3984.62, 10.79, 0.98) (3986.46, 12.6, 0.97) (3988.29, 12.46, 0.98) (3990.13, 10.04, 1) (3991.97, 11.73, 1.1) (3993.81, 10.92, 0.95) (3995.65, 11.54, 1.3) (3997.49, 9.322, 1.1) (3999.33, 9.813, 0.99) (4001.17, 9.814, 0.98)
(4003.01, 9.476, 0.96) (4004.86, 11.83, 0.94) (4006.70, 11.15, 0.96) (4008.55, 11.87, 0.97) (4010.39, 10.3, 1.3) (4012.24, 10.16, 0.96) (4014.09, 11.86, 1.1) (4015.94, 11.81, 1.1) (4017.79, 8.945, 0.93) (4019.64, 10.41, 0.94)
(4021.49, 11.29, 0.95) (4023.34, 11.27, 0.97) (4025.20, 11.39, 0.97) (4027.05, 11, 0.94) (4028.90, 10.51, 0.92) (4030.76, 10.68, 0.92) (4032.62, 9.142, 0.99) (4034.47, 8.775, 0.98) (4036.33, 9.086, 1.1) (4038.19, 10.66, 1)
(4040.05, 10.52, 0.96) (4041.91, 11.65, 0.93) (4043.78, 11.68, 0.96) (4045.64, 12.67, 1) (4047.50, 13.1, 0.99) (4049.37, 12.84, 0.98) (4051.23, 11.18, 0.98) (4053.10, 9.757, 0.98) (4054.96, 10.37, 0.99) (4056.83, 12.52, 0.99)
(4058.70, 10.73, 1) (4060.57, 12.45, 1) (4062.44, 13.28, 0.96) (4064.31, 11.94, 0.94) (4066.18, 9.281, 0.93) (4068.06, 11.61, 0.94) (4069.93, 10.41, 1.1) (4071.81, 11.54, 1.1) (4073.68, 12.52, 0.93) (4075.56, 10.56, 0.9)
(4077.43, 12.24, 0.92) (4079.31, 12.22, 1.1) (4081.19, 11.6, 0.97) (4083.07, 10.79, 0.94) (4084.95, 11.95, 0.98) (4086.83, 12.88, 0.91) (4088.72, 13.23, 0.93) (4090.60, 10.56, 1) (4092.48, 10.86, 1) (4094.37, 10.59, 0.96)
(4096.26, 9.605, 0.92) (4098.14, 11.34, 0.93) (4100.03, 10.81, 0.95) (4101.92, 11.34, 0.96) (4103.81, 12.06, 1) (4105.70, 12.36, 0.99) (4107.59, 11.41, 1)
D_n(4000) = 1.3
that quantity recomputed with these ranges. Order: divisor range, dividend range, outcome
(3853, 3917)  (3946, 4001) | 1.20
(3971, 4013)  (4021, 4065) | 1.06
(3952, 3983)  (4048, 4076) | 1.15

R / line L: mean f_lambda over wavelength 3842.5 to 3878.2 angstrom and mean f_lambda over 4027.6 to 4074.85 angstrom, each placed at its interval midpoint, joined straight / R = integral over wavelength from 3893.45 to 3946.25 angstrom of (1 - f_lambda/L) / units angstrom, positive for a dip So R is 2.33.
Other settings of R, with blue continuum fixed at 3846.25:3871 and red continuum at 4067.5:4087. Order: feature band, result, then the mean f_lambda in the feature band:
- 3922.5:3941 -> 0.9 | 9.79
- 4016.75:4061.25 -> 1.4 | 10.9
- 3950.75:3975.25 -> 0.7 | 10.3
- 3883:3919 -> 3.3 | 9.11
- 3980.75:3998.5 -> -0.4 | 11.1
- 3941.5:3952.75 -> -0.4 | 10.8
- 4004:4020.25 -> 0.2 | 10.9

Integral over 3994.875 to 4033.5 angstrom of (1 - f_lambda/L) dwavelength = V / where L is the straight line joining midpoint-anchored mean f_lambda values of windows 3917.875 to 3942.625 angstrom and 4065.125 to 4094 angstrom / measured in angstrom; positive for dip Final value 0.32 angstrom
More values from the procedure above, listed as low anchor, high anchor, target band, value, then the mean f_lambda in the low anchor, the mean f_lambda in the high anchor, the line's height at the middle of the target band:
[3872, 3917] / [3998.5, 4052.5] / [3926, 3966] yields -1.8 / 9.12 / 10.9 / 9.8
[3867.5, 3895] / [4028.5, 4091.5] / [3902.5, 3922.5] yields -0.5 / 9.12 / 11.3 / 9.51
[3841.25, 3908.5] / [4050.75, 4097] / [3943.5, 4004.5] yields -1.4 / 9.36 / 11.4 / 10.4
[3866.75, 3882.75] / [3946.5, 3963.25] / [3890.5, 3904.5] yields 1.8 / 9.69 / 10.6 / 9.95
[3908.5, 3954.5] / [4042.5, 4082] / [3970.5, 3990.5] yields -0.9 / 9.99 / 11.6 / 10.6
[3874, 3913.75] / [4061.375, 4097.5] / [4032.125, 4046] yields 0.6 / 9.03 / 11.5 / 10.9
